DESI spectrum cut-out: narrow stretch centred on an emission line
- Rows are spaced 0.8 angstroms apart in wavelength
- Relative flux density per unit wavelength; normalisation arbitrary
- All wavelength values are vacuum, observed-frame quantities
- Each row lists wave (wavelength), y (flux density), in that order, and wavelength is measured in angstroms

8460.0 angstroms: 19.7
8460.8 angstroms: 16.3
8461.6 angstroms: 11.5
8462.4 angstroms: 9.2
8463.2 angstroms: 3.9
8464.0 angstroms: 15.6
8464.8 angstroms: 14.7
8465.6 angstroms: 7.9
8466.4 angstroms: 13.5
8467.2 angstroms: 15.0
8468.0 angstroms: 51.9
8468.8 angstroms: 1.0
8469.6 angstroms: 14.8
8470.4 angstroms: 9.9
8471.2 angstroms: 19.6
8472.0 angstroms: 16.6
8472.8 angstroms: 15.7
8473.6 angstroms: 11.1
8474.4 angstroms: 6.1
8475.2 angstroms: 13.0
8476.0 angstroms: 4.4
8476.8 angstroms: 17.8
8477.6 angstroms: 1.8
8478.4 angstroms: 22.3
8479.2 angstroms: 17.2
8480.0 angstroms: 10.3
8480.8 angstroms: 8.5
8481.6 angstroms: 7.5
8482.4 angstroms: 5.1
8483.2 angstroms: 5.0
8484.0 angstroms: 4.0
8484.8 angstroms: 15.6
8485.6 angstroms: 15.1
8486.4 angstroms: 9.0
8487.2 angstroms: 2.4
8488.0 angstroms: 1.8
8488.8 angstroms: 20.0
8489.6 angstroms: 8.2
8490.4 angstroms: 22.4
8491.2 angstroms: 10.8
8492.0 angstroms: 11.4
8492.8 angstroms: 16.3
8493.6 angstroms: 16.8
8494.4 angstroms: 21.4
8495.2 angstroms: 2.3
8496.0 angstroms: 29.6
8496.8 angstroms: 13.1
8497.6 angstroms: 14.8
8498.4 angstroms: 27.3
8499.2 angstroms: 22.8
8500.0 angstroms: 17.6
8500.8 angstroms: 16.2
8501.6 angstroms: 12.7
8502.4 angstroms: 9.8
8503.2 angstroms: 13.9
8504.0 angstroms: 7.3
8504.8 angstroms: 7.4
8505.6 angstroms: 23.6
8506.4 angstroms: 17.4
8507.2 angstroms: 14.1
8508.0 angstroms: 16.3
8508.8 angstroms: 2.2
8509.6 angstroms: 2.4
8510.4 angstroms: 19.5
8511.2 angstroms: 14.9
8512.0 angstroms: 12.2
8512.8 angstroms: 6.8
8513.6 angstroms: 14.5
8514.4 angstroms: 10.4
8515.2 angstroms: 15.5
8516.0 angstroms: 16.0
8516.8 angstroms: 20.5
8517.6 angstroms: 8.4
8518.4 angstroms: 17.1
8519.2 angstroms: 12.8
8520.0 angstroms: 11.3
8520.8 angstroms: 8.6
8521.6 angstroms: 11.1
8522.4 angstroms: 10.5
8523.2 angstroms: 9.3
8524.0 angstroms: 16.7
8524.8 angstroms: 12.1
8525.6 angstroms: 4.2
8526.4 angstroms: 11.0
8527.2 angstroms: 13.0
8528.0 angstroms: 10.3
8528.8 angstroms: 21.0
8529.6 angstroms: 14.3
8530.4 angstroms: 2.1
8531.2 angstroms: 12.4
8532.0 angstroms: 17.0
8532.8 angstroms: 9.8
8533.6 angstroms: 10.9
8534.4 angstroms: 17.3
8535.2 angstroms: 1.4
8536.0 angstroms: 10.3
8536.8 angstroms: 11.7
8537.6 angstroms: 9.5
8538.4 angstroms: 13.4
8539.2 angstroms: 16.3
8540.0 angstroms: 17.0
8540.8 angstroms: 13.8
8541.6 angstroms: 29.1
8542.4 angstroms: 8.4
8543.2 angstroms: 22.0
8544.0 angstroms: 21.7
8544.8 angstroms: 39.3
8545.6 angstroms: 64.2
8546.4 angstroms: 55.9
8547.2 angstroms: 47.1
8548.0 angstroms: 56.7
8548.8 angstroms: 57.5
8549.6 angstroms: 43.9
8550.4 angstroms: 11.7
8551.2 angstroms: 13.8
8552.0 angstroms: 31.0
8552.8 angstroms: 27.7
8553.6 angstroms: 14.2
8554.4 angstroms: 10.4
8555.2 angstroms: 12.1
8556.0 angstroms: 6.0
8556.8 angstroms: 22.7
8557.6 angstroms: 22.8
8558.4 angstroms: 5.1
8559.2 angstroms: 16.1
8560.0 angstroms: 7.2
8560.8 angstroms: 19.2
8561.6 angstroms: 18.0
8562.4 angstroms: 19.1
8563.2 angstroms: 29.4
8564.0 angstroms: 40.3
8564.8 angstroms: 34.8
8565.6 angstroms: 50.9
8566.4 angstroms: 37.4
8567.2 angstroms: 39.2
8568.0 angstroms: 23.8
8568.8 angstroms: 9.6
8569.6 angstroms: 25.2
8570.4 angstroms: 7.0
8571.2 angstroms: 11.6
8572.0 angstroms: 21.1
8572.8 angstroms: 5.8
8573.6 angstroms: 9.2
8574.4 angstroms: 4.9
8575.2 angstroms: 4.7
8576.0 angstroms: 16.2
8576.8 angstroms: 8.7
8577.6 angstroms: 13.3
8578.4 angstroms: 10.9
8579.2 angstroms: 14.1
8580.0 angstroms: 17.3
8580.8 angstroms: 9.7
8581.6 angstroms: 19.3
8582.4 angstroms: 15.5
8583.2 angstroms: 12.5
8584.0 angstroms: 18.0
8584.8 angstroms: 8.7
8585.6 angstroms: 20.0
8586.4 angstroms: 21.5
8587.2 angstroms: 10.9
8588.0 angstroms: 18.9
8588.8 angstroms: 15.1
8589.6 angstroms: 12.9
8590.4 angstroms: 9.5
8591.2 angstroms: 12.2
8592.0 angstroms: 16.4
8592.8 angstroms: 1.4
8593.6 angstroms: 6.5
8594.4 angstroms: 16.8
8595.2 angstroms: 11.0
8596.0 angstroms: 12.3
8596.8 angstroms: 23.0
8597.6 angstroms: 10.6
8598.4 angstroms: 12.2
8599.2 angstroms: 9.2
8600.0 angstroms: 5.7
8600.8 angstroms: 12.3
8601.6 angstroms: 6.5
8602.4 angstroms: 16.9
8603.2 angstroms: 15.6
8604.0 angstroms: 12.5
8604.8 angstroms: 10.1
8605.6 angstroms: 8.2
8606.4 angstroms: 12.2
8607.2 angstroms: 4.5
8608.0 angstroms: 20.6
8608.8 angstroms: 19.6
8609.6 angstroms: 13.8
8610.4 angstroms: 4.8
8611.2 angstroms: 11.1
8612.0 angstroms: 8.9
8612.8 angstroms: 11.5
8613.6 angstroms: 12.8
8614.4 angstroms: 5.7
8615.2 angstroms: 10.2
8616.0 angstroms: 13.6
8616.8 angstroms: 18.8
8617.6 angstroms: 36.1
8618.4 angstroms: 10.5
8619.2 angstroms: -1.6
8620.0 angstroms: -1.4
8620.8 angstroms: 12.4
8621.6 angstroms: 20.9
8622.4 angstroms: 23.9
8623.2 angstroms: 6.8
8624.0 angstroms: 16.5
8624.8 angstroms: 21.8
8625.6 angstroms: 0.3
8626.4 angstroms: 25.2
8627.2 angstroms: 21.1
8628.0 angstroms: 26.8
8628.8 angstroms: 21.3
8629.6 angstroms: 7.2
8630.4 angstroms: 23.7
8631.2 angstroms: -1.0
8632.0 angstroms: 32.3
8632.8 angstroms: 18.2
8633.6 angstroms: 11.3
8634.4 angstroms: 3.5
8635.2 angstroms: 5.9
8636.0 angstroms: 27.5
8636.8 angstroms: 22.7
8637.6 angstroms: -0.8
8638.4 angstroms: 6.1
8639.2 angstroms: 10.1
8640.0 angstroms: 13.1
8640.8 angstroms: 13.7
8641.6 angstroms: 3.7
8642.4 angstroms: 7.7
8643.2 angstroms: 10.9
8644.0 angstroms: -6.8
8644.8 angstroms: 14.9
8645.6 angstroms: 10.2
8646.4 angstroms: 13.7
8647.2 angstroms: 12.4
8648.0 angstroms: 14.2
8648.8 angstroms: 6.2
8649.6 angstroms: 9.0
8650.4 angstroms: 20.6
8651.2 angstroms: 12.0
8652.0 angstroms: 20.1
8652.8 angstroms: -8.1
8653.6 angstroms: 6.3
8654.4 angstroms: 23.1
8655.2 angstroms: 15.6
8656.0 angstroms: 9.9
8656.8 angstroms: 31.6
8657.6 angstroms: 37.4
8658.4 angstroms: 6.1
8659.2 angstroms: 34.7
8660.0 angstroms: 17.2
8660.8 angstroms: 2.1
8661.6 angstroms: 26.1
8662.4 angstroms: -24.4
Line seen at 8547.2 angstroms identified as [S II] 6716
